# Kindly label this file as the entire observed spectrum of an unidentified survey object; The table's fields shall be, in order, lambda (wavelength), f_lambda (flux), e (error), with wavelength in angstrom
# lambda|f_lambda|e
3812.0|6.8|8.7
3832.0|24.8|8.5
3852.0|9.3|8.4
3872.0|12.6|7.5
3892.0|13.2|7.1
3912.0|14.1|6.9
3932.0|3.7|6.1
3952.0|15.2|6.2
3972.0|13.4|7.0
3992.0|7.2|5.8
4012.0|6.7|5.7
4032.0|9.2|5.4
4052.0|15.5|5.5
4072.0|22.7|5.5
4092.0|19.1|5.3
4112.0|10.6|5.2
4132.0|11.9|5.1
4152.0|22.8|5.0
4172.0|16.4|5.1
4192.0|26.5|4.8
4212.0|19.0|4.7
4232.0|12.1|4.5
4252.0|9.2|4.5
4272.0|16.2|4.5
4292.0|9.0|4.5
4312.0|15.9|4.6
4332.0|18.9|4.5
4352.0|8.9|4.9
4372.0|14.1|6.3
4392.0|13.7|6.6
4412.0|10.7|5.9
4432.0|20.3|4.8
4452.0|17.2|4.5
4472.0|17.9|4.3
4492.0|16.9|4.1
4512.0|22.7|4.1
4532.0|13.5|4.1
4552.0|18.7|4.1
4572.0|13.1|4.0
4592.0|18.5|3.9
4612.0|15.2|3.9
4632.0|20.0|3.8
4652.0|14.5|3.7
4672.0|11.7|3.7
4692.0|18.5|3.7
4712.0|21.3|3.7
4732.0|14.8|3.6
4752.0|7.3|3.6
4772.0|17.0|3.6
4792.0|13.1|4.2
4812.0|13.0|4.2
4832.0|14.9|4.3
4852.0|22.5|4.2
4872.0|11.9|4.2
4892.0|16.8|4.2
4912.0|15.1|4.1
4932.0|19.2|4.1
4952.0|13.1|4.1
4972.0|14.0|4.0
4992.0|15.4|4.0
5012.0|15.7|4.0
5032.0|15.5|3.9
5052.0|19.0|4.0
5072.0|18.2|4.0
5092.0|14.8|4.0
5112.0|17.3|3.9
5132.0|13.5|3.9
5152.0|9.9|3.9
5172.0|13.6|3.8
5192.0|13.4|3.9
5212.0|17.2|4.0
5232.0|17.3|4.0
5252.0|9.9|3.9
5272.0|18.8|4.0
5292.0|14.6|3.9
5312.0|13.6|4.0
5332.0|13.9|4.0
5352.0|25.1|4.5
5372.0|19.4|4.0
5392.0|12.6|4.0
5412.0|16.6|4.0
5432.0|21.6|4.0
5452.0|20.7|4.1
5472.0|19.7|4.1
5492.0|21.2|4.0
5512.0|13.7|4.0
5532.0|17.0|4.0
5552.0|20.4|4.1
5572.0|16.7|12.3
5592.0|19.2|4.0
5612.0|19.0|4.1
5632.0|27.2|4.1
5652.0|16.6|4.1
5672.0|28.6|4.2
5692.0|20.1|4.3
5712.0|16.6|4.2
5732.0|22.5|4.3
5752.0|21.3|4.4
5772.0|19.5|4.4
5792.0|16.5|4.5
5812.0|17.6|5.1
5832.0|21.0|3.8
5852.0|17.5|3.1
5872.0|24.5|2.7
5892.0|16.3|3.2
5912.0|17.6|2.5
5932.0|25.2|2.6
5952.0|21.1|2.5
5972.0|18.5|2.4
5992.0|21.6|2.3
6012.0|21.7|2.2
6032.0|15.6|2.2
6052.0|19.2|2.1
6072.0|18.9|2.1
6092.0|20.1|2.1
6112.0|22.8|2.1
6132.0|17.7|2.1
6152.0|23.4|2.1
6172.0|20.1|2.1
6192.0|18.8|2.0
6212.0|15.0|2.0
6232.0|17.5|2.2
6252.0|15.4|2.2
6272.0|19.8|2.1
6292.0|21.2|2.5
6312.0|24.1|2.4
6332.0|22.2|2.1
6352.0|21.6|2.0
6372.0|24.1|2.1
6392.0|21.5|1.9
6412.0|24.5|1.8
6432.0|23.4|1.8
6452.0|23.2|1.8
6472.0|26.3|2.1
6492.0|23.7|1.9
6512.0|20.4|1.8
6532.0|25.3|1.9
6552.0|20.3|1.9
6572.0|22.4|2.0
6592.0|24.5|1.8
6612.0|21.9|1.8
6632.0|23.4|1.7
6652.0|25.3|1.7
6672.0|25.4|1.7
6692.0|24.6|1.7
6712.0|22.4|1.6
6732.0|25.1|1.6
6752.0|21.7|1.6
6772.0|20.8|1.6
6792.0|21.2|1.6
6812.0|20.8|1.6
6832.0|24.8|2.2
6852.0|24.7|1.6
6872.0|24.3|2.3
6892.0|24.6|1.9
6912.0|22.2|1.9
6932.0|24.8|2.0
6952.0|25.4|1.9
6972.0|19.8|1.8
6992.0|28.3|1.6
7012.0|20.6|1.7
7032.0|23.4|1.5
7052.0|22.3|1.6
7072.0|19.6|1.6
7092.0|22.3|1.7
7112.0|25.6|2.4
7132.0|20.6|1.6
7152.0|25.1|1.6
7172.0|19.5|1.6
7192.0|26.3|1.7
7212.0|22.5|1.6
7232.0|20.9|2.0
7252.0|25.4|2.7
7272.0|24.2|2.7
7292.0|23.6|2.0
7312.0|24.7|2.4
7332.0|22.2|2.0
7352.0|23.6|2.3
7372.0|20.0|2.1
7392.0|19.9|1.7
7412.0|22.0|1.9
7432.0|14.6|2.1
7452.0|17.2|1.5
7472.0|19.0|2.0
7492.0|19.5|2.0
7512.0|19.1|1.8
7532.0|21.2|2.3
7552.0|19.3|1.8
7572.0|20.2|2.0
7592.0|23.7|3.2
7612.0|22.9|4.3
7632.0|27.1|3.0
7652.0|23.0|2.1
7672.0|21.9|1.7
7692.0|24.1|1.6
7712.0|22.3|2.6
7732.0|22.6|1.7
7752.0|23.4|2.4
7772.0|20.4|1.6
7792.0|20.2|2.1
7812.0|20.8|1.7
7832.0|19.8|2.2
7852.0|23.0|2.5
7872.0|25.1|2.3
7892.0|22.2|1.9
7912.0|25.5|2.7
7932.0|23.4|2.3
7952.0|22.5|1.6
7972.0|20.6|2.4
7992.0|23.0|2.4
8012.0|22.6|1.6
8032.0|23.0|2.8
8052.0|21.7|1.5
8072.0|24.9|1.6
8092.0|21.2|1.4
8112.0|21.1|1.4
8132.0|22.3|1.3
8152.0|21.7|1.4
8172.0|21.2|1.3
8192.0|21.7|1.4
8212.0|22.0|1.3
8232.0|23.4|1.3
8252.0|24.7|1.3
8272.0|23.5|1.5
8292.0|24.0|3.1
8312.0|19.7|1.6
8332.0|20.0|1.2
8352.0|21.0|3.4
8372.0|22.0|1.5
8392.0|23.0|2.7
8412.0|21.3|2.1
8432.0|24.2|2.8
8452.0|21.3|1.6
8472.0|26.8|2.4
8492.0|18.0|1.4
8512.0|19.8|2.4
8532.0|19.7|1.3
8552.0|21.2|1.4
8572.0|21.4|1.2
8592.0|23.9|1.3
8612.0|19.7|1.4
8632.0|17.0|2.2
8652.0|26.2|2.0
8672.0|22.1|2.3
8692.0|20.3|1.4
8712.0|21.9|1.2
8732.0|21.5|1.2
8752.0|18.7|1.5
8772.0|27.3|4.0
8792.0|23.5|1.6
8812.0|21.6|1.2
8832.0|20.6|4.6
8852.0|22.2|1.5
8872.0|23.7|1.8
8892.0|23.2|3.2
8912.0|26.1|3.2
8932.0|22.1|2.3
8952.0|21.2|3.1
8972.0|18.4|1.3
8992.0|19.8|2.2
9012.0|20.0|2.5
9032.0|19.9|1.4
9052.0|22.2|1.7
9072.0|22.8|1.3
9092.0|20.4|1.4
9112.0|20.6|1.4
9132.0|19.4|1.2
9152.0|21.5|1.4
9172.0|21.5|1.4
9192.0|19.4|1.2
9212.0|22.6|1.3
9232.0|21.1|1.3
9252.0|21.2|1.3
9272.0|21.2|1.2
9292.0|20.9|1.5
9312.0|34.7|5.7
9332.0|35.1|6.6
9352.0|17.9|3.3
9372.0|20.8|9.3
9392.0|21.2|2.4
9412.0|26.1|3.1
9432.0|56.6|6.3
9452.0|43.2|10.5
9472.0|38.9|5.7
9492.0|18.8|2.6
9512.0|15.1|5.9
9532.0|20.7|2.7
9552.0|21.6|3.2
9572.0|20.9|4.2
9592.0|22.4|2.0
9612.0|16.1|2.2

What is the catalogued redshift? 0.437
